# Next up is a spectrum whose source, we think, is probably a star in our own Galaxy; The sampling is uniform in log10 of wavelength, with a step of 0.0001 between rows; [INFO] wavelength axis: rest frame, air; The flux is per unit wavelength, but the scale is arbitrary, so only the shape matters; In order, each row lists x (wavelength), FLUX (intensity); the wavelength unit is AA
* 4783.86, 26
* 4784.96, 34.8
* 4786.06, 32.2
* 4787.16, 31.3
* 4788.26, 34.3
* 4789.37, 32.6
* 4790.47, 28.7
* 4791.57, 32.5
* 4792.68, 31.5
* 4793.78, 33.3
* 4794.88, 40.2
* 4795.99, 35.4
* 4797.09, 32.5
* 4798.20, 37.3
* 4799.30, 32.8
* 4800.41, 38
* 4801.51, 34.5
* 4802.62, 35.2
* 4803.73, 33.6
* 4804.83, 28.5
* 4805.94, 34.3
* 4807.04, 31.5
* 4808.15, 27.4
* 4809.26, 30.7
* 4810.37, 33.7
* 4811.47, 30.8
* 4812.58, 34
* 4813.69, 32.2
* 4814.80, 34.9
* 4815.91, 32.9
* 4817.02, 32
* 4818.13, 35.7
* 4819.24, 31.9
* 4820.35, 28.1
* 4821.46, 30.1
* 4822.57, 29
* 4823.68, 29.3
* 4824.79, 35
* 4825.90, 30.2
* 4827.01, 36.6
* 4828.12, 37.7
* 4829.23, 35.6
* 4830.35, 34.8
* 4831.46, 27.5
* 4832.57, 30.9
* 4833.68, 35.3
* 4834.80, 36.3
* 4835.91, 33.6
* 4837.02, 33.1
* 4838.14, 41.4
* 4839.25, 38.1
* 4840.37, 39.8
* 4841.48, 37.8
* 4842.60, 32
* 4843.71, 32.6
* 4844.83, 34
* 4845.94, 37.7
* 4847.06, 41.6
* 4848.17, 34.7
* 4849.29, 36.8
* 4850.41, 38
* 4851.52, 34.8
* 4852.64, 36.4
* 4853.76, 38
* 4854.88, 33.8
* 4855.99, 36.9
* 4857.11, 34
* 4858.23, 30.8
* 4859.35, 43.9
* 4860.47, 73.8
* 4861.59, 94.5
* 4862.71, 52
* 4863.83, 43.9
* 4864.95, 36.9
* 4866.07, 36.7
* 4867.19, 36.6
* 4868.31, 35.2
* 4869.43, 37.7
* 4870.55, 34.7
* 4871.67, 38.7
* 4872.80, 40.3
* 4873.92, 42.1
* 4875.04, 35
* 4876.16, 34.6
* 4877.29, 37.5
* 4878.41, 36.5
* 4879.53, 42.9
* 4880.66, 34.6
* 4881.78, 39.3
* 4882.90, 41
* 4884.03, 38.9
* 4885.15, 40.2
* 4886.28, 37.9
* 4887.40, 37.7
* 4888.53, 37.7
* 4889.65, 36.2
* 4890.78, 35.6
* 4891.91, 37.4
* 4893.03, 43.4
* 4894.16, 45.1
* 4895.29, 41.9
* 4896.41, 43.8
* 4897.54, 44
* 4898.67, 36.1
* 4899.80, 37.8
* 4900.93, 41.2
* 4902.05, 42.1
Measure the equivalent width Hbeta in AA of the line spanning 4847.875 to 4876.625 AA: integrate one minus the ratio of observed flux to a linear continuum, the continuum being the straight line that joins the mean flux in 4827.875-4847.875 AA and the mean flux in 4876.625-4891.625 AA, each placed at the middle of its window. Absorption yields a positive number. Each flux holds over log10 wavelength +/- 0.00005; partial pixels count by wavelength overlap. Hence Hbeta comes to -3.4 AA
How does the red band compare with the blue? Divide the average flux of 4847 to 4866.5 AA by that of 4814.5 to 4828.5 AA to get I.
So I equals 1.3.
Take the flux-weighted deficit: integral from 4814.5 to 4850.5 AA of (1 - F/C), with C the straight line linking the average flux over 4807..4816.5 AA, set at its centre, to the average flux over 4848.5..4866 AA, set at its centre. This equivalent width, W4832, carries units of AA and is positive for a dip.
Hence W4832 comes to 2.9 AA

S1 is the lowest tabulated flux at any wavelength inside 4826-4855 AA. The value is 27.5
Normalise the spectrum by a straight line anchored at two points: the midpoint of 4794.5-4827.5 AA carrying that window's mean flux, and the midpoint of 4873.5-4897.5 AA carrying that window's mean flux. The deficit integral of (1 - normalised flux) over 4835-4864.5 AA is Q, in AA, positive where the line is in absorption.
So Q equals -3.8 AA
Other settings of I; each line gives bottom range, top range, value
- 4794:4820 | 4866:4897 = 1.15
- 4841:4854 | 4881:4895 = 1.08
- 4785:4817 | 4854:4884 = 1.26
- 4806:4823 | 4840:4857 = 1.14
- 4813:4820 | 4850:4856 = 1.10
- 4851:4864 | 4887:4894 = 0.83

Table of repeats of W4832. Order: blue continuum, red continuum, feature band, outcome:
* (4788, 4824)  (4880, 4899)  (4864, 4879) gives 0.29 AA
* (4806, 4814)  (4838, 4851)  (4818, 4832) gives 0.66 AA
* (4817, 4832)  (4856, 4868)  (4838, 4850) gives 1.01 AA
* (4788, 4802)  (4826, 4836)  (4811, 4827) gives 0.97 AA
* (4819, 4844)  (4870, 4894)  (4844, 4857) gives -0.34 AA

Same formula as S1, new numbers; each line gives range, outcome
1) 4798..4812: 27.4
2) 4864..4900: 34.6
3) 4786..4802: 28.7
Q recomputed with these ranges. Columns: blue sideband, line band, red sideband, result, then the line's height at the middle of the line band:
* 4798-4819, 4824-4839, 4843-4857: 0.1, 34.8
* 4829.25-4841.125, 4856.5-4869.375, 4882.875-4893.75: -3.4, 36.9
